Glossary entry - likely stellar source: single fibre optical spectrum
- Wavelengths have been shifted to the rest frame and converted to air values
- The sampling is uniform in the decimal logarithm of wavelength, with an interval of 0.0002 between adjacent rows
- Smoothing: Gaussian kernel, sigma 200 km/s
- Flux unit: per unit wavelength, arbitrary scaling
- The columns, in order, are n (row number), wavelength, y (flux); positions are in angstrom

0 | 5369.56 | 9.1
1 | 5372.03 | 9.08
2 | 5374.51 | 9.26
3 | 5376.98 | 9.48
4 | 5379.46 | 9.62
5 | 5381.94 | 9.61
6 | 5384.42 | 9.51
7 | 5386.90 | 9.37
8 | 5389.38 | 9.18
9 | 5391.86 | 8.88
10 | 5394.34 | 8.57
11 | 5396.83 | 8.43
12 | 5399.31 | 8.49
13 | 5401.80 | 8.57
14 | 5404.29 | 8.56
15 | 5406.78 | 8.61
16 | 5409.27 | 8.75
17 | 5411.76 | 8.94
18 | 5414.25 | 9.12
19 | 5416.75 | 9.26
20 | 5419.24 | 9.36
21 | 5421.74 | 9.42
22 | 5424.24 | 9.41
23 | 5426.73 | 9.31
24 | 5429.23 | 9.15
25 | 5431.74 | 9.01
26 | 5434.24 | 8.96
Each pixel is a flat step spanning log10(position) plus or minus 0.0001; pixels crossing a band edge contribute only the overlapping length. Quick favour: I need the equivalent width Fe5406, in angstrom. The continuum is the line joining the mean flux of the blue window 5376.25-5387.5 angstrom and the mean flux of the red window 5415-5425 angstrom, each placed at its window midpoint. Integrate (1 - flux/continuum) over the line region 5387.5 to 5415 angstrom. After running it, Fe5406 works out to 2.0 angstrom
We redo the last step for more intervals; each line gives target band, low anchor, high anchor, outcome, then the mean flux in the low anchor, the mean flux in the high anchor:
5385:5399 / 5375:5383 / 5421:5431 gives 0.9 angstrom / 9.54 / 9.3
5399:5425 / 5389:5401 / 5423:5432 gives 0.0 angstrom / 8.67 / 9.24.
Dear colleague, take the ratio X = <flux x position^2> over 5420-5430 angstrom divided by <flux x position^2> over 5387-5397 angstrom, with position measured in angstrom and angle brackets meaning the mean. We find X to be 1.07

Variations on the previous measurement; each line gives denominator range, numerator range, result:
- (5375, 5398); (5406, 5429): 1.01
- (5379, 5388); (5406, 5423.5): 0.97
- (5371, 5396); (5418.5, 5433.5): 1.02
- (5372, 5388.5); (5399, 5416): 0.94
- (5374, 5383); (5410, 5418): 0.97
